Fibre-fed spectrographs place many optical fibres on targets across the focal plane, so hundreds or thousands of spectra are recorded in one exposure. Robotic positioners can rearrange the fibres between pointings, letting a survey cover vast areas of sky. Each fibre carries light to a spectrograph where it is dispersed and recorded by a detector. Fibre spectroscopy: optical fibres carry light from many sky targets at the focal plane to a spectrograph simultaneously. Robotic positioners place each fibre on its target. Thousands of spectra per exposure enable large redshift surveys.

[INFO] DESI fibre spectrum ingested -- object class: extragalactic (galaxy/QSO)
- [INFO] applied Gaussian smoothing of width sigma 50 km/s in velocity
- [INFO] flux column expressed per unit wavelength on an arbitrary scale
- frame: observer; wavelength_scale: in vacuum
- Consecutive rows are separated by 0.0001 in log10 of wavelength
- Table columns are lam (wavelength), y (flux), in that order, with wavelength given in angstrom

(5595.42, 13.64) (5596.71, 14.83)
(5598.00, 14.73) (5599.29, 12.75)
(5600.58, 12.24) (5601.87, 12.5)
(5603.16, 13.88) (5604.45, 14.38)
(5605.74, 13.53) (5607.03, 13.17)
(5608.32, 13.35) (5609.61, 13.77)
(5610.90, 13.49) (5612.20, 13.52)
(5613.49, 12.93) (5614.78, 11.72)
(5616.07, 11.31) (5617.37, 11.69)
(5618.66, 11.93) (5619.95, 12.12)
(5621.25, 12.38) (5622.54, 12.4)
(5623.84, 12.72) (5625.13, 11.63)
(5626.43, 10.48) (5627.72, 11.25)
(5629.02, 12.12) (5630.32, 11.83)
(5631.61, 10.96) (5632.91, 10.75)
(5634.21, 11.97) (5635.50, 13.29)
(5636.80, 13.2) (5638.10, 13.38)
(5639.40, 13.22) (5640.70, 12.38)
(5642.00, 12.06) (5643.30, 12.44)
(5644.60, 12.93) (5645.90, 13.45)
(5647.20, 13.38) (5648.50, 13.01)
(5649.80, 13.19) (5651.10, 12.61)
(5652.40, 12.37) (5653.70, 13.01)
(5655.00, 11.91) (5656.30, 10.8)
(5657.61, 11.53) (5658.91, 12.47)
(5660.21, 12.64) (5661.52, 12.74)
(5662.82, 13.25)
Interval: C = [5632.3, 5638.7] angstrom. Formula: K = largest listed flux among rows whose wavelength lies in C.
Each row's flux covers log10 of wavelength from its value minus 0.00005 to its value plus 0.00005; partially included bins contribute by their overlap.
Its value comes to 13.38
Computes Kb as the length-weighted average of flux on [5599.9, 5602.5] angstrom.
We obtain 12.4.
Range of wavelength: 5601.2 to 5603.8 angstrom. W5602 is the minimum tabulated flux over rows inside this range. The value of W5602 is 12.5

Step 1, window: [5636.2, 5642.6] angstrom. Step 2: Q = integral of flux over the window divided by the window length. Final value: 12.8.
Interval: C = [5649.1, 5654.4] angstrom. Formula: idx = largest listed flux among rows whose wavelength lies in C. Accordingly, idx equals 13.19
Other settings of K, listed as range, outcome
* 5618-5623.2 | 12.4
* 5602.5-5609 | 14.38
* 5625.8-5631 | 12.12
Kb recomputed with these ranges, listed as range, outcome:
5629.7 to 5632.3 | 11.4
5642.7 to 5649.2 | 13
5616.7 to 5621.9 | 12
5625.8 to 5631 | 11.4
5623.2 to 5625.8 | 12.2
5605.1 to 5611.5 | 13.5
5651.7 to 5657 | 12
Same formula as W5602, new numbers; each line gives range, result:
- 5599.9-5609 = 12.24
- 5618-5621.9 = 11.93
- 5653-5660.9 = 10.8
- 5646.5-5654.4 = 12.37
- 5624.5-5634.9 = 10.48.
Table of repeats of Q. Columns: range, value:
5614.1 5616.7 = 11.6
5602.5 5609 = 13.7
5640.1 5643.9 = 12.3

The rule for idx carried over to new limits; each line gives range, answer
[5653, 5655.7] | 13.01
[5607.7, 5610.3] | 13.77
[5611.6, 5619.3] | 13.52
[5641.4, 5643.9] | 12.44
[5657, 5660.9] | 12.64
